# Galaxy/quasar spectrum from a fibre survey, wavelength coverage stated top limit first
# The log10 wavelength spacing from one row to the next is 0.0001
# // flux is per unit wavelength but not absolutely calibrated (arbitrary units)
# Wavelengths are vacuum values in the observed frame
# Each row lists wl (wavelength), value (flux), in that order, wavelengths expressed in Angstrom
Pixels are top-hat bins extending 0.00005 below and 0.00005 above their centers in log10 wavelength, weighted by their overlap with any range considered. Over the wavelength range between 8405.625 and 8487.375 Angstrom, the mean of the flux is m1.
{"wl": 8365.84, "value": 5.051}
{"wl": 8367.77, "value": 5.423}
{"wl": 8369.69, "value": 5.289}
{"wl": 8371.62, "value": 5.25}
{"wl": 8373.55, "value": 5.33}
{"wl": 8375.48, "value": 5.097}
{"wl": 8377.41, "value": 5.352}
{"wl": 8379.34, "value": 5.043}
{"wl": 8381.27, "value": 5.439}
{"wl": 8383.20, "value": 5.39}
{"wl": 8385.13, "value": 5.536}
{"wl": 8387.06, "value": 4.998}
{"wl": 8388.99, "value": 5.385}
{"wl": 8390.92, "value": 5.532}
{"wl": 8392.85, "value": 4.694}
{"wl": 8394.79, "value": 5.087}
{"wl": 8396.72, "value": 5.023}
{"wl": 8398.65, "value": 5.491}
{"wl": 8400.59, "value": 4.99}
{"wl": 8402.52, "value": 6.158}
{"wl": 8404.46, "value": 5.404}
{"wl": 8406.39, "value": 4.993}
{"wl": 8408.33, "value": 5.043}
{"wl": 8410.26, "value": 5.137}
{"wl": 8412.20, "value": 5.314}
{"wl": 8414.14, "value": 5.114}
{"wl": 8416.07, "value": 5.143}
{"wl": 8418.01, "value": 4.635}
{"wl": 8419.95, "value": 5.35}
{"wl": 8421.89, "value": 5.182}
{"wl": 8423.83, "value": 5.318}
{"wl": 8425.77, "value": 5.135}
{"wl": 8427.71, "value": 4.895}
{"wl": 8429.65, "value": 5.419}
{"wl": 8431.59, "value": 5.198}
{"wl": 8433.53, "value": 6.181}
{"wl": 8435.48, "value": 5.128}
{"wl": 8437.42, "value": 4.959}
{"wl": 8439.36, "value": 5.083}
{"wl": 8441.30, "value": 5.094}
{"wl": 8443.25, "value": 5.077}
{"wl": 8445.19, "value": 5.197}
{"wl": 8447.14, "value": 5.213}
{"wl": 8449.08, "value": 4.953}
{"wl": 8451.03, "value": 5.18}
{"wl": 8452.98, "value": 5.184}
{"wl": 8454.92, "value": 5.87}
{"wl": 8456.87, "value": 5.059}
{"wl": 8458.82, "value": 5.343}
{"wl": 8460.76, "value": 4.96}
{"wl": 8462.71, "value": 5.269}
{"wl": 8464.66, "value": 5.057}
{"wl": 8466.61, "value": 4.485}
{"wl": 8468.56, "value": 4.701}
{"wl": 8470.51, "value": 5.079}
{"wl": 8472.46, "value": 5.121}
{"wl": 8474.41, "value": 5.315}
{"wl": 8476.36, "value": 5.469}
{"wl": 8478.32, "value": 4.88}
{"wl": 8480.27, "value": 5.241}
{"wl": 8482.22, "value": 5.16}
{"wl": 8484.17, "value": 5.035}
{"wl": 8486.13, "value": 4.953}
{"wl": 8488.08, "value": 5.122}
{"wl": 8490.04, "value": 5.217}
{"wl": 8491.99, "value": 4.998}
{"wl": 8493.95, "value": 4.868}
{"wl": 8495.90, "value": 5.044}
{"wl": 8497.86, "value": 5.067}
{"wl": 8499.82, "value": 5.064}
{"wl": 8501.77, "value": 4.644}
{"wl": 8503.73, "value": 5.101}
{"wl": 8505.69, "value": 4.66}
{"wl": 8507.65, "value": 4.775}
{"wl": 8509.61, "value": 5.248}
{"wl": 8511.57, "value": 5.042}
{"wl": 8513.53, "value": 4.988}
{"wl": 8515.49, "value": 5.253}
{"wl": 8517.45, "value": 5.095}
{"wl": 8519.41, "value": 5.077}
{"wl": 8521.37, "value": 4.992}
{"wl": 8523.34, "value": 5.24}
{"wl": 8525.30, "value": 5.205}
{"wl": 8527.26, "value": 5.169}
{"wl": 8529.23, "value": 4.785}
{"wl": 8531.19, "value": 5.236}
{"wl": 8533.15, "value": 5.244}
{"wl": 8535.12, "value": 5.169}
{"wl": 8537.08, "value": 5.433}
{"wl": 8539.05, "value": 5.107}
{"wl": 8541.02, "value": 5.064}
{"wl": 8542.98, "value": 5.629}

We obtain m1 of 5.15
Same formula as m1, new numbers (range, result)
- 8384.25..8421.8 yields 5.21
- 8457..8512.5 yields 5.03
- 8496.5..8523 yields 5.01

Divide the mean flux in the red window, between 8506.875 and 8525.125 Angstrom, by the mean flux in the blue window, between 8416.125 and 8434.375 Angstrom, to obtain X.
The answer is 0.97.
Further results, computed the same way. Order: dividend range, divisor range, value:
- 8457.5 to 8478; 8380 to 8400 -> 0.97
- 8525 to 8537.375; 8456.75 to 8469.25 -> 1.04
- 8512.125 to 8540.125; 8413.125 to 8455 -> 0.99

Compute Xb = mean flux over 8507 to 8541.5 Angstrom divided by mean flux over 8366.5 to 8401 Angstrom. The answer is 0.98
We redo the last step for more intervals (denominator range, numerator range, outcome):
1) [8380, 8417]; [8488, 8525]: 0.96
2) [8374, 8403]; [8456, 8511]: 0.96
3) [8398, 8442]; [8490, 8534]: 0.96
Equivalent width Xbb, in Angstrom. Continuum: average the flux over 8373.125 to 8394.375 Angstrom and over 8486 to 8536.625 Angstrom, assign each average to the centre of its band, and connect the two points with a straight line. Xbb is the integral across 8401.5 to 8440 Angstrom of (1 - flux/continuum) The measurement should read -0.4 Angstrom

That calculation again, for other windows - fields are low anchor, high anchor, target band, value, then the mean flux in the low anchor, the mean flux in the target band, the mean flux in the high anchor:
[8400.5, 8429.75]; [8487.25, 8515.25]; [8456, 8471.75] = 0.28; 5.2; 5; 4.99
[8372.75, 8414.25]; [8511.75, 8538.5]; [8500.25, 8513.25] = 0.59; 5.25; 4.92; 5.14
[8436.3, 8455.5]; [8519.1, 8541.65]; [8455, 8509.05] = 1.23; 5.17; 5.04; 5.15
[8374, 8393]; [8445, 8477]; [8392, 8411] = 0.13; 5.27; 5.21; 5.14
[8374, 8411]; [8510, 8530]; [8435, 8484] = 0.45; 5.25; 5.12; 5.09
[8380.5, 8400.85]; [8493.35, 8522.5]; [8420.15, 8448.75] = -0.38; 5.24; 5.22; 5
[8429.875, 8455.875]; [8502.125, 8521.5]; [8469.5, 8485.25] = -0.08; 5.26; 5.16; 5.01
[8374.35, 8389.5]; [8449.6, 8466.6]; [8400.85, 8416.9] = -0.09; 5.28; 5.28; 5.19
